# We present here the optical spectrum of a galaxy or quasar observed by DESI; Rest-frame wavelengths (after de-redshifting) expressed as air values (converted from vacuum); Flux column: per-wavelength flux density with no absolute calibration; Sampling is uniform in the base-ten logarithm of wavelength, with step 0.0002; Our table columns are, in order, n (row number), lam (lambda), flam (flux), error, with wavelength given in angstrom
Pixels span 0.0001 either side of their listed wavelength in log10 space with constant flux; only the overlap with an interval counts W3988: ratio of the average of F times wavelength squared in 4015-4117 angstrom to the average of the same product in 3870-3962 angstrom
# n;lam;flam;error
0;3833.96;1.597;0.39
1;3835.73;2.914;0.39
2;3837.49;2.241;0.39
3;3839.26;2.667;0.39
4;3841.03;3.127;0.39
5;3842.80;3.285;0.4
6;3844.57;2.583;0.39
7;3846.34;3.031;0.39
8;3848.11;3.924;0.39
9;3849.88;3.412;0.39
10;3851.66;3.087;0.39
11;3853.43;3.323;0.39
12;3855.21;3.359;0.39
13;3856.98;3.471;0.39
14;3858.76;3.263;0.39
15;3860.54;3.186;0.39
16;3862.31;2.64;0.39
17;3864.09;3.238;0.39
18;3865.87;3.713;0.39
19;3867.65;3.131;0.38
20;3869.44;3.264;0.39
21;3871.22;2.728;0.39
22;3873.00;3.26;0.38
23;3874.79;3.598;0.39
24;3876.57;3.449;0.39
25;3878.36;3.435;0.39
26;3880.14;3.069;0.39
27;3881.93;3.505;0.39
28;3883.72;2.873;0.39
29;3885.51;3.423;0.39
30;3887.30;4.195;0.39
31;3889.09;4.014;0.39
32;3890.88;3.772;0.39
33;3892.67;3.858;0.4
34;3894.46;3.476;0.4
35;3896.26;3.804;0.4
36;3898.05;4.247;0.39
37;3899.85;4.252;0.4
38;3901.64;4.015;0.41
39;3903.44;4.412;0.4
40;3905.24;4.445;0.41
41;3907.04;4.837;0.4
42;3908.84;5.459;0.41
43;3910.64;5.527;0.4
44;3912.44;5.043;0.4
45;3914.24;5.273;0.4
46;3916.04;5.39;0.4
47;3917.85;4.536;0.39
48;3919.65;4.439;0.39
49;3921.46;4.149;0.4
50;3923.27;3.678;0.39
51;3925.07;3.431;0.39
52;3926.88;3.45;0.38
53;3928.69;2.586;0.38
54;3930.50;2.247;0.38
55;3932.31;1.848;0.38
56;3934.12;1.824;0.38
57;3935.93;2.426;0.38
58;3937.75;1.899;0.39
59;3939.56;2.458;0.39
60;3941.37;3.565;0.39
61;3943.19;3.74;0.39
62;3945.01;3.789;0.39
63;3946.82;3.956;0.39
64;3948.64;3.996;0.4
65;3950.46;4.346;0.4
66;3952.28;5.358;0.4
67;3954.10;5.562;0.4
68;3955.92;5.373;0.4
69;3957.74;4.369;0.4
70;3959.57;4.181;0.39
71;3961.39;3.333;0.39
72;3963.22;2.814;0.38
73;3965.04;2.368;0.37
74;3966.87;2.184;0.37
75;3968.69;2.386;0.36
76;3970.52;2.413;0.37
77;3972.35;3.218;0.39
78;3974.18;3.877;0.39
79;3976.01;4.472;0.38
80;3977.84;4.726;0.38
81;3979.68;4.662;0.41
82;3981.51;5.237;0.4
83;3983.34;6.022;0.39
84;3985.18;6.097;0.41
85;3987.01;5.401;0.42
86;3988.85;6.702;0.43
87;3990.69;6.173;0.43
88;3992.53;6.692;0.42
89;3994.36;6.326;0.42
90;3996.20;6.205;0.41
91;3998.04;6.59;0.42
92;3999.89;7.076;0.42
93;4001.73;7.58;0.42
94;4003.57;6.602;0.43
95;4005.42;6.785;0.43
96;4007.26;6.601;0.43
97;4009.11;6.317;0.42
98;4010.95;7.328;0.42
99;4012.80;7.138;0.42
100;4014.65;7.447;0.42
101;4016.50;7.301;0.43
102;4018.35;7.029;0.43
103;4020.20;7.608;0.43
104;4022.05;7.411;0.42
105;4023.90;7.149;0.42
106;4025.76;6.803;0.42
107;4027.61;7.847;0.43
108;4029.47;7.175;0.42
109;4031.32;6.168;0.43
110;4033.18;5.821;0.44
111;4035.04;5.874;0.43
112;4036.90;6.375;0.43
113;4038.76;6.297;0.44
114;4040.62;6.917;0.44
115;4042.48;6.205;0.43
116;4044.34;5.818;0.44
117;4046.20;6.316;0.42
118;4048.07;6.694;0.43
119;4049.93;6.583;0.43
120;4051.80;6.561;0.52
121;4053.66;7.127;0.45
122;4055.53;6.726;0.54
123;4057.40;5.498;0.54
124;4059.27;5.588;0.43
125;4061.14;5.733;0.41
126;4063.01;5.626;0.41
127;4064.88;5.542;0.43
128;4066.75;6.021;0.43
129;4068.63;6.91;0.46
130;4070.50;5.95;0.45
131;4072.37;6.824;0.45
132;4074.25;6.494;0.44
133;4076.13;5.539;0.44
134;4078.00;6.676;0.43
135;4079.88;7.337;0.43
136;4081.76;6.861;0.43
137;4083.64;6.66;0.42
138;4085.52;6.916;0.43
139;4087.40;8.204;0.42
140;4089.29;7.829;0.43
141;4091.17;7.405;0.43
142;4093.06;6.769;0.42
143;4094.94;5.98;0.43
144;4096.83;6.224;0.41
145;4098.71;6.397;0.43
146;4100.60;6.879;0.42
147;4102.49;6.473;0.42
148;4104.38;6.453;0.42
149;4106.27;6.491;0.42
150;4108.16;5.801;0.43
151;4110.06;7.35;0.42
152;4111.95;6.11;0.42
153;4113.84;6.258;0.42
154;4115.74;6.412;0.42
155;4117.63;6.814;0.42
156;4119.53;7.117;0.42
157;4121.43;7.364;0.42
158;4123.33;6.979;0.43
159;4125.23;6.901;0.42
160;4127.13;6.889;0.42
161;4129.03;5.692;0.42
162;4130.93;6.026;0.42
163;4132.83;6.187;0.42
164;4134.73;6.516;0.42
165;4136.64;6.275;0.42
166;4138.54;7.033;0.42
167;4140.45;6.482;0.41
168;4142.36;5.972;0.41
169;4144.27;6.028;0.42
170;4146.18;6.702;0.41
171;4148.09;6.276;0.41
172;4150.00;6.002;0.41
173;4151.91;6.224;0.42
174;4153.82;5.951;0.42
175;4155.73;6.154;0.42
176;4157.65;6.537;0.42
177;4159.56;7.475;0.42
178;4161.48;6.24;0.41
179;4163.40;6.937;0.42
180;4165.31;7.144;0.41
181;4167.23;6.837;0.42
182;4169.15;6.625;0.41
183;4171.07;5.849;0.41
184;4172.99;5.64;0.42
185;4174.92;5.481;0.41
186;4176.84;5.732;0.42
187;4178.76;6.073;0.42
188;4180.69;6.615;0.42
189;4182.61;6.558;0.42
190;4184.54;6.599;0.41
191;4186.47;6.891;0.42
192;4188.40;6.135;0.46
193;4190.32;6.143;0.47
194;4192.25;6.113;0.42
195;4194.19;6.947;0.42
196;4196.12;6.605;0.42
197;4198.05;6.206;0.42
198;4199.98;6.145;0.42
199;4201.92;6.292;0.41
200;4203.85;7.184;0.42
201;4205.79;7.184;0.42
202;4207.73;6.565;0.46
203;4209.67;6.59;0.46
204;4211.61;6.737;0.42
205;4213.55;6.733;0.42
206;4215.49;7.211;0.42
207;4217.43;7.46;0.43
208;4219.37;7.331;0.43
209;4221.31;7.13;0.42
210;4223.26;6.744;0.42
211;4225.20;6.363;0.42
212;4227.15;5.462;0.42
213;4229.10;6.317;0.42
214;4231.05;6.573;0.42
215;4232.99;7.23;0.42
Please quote 1.85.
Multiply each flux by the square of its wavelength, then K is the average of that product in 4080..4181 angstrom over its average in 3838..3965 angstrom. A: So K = 2.0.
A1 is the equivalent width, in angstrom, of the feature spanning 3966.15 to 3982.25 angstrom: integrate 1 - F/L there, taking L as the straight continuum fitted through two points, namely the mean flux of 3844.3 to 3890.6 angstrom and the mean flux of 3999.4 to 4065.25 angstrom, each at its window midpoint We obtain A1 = 5.29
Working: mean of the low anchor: 3.33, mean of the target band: 3.69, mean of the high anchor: 6.63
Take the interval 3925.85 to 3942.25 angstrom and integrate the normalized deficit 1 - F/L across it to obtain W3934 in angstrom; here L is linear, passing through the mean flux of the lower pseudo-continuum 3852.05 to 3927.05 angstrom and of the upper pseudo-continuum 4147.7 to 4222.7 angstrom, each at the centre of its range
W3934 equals 6.8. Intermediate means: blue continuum 3.85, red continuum 6.53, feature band 2.48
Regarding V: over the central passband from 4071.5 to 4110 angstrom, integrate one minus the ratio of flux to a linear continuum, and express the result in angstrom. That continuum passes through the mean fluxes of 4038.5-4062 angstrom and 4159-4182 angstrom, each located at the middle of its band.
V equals -2.4 angstrom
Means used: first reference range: 6.31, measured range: 6.72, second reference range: 6.37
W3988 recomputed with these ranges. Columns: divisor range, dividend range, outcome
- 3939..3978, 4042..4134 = 1.86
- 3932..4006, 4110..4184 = 1.55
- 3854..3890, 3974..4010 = 1.93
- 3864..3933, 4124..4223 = 1.94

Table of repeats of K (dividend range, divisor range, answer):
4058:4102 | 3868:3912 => 1.85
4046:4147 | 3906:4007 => 1.56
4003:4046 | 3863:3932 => 1.87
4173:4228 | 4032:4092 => 1.08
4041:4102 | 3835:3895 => 2.20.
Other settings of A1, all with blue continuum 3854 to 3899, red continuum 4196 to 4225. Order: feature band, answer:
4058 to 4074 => -2.0 angstrom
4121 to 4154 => -1.9 angstrom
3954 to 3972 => 3.8 angstrom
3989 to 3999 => -3.9 angstrom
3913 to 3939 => 3.5 angstrom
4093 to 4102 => -1.2 angstrom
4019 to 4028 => -4.4 angstrom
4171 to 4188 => 0.8 angstrom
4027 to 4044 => -4.8 angstrom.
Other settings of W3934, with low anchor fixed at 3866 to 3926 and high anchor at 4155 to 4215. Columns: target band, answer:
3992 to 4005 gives -4.9 angstrom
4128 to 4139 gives -0.4 angstrom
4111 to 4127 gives -2.2 angstrom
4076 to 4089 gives -3.3 angstrom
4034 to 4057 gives -5.0 angstrom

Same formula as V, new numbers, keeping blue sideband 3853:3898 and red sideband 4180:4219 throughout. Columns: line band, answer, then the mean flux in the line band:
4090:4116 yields -3.8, 6.51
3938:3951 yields 1.7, 3.59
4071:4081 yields -2.1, 6.55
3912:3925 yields -2.4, 4.55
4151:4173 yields -0.8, 6.51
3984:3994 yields -3.6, 6.22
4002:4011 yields -3.8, 6.73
